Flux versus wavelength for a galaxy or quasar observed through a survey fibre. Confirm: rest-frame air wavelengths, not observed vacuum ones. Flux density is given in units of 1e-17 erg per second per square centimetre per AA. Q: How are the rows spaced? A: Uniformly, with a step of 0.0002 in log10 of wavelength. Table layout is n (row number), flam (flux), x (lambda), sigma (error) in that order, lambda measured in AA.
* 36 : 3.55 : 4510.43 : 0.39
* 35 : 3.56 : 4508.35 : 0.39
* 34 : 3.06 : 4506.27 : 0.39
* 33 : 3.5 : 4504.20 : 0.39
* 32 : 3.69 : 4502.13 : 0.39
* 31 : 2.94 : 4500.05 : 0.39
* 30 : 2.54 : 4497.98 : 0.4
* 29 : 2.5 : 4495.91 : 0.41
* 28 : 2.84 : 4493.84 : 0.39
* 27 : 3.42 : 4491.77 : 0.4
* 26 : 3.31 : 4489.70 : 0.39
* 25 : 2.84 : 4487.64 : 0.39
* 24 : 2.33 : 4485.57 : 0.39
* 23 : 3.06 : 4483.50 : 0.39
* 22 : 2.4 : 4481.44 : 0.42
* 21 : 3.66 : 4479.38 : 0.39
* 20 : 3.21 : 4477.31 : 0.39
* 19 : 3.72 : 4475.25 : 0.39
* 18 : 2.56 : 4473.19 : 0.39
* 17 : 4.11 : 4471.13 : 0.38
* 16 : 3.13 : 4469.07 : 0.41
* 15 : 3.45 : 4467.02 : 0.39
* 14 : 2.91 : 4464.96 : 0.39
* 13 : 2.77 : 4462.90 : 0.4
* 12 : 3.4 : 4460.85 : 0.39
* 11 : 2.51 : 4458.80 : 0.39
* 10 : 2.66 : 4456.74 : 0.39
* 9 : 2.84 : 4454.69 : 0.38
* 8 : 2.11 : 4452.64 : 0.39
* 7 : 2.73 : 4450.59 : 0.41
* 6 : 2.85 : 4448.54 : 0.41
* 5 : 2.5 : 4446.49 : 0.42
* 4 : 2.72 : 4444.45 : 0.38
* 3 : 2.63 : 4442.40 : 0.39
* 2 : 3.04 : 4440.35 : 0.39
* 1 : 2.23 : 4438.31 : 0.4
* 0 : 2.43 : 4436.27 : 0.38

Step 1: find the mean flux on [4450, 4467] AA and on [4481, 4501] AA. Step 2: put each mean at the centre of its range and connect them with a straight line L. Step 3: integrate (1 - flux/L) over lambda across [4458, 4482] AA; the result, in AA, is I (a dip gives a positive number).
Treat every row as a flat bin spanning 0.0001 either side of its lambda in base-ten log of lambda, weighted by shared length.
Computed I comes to -3.2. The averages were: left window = 2.78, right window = 2.83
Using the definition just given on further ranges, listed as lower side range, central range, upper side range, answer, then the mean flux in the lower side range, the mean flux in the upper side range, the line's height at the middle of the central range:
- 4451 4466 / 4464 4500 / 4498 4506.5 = -0.74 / 2.74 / 3.23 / 3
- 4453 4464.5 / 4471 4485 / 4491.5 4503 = -1.40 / 2.8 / 2.95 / 2.87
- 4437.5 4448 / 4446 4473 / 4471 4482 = 0.28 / 2.64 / 3.25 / 2.94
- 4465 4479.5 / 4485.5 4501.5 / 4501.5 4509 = 2.42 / 3.36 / 3.44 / 3.41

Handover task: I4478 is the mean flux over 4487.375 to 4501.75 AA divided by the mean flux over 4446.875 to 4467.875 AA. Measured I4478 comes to 1.1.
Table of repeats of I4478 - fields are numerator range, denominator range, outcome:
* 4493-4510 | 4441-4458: 1.18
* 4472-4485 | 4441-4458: 1.17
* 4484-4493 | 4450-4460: 1.15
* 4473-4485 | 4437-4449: 1.17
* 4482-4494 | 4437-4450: 1.11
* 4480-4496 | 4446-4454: 1.12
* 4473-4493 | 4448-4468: 1.09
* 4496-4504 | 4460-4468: 0.97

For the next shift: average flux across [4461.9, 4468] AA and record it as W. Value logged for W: 3.04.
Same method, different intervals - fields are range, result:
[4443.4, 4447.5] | 2.61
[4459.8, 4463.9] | 3.09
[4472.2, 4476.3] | 3.15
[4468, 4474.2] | 3.27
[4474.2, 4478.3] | 3.46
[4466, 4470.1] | 3.3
